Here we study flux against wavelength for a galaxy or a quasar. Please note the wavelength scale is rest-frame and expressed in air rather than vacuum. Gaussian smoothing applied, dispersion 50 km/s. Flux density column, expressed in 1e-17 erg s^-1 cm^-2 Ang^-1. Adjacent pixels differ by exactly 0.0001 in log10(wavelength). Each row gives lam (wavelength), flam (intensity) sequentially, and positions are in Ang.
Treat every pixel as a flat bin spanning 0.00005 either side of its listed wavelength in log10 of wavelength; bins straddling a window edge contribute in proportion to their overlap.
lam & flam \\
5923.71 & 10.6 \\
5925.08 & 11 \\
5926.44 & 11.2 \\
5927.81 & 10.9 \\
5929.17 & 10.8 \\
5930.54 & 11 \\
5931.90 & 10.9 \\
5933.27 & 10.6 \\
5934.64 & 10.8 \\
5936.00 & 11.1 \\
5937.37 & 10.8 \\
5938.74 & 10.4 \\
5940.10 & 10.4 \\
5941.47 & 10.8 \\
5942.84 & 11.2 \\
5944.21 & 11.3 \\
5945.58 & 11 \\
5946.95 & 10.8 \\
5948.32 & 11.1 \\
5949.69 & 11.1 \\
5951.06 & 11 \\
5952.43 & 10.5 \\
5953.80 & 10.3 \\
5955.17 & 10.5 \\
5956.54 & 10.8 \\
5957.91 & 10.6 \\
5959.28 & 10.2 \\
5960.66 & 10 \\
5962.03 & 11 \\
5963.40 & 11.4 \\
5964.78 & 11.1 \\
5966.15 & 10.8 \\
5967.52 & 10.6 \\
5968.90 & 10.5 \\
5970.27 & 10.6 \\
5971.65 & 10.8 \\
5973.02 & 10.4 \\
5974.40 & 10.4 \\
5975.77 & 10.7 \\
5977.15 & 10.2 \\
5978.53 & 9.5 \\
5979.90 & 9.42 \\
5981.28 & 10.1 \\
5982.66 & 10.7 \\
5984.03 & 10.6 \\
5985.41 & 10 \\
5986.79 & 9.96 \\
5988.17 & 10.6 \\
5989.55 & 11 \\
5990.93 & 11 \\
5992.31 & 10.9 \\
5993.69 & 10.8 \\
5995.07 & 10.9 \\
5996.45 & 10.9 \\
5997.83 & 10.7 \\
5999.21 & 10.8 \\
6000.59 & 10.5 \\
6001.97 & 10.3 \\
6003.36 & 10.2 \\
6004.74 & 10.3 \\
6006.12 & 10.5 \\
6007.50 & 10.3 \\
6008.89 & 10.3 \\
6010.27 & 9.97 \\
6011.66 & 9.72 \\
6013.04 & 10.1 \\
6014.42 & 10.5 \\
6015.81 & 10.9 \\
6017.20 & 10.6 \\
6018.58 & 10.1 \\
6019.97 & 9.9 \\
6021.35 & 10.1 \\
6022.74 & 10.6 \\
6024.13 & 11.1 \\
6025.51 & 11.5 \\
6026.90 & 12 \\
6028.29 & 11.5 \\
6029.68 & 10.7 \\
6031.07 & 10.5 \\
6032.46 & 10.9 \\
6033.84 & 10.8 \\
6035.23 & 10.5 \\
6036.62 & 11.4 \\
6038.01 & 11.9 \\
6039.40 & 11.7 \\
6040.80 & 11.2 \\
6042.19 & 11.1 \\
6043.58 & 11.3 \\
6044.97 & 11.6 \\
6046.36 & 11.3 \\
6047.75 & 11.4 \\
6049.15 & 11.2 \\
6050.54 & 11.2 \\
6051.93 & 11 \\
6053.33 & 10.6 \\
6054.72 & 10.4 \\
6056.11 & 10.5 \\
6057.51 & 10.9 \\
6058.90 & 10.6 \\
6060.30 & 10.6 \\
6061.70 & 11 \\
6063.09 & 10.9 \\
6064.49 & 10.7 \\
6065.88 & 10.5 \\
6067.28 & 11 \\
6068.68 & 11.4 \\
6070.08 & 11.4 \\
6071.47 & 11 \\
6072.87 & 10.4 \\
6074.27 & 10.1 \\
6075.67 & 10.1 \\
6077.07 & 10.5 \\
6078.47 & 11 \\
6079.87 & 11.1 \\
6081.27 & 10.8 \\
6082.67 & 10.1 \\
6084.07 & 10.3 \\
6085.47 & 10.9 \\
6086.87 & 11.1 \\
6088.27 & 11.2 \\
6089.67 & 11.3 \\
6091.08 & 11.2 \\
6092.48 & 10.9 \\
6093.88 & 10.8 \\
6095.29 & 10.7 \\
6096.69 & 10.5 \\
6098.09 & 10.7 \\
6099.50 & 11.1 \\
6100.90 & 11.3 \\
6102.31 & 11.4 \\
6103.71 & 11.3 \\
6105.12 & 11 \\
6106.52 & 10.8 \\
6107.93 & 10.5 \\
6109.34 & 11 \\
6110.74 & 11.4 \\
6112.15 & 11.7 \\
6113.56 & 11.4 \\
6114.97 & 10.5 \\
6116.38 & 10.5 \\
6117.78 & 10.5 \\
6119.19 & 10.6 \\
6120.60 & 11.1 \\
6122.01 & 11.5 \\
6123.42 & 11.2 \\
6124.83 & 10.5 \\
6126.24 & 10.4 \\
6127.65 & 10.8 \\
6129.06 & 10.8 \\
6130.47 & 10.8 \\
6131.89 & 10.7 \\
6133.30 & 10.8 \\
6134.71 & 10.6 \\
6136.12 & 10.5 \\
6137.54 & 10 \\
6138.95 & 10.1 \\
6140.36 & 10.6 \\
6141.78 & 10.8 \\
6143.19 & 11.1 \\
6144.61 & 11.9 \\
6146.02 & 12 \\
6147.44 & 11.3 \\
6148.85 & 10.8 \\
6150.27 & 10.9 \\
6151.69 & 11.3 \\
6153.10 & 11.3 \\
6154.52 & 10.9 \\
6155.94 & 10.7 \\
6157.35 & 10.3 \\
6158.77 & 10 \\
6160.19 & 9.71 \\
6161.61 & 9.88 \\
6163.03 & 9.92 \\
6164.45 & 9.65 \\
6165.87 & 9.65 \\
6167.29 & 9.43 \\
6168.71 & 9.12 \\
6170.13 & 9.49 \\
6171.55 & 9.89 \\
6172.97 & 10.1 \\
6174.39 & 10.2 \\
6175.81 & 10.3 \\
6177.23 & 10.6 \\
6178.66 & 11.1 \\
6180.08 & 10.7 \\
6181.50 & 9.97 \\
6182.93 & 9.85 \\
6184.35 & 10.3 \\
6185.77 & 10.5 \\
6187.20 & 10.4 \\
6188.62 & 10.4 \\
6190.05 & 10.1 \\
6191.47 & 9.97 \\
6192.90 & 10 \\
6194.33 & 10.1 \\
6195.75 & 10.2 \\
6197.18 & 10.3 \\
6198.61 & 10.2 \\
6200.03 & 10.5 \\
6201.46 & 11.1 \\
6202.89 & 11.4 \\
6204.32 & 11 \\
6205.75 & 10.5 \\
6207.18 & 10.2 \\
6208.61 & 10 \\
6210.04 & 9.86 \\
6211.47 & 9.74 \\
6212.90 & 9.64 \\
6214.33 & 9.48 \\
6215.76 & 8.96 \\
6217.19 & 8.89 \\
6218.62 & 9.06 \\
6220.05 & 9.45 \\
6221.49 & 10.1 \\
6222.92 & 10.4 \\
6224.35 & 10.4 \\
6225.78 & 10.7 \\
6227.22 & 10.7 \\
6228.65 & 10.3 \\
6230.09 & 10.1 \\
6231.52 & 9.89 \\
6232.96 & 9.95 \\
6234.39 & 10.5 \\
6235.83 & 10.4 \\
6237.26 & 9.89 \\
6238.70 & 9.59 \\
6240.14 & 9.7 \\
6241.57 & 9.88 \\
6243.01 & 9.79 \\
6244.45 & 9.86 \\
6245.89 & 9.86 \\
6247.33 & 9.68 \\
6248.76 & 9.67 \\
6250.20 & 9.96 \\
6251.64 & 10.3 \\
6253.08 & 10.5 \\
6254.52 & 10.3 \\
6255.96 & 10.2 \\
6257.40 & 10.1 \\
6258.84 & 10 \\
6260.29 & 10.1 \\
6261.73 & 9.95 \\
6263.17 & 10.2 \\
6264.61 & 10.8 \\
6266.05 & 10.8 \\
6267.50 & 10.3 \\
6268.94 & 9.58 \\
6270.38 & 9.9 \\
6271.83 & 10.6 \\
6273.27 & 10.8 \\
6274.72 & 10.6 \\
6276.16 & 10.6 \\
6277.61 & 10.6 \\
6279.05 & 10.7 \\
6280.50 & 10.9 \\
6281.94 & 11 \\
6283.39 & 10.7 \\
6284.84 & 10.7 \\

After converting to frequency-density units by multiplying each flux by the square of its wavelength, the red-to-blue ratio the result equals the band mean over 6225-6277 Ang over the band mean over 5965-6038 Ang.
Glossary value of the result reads 1.04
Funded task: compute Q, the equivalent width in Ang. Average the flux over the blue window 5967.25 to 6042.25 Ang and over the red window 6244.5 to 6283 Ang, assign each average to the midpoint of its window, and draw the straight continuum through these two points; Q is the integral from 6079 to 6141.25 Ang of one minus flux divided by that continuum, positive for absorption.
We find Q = -2.1 Ang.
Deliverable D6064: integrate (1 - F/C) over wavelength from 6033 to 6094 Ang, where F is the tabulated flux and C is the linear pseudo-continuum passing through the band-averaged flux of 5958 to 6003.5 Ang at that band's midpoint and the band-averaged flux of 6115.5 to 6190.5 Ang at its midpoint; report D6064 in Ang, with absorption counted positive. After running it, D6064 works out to -2.4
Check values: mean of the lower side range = 10.5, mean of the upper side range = 10.5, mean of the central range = 10.9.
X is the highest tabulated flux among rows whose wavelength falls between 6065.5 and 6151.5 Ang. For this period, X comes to 12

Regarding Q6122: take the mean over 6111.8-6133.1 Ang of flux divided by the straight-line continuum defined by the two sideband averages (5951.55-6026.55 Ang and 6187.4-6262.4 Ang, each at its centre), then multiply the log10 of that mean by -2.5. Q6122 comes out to -0.06 mag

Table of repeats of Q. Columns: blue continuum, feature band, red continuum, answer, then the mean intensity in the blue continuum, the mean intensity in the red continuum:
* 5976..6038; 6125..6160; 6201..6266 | -1.8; 10.6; 10.1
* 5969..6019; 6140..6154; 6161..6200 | -1.5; 10.4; 10.1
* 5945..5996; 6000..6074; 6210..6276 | -2.4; 10.6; 10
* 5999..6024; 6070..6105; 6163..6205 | -1.9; 10.3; 10.2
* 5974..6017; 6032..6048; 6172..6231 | -1.4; 10.4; 10.2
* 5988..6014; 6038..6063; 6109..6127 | -0.8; 10.5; 10.9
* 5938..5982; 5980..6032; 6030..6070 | 1.2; 10.6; 11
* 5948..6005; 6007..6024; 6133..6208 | 0.4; 10.6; 10.4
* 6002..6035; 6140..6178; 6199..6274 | -0.6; 10.6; 10.1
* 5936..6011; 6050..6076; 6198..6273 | -0.8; 10.6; 10.1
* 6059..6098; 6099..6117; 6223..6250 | -0.7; 10.8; 10.1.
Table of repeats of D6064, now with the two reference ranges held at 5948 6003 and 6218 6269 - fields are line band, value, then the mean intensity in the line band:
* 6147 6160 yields -0.7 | 10.8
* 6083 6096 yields -0.7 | 10.9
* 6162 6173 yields 0.6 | 9.64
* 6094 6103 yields -0.5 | 10.9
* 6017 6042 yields -1.1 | 11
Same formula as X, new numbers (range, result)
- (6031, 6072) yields 11.9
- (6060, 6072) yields 11.4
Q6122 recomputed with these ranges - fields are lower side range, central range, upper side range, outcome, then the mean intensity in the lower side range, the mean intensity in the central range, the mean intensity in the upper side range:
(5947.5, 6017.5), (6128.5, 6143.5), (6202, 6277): -0.03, 10.5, 10.6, 10.1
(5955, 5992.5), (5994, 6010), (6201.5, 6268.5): -0.01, 10.5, 10.5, 10.1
